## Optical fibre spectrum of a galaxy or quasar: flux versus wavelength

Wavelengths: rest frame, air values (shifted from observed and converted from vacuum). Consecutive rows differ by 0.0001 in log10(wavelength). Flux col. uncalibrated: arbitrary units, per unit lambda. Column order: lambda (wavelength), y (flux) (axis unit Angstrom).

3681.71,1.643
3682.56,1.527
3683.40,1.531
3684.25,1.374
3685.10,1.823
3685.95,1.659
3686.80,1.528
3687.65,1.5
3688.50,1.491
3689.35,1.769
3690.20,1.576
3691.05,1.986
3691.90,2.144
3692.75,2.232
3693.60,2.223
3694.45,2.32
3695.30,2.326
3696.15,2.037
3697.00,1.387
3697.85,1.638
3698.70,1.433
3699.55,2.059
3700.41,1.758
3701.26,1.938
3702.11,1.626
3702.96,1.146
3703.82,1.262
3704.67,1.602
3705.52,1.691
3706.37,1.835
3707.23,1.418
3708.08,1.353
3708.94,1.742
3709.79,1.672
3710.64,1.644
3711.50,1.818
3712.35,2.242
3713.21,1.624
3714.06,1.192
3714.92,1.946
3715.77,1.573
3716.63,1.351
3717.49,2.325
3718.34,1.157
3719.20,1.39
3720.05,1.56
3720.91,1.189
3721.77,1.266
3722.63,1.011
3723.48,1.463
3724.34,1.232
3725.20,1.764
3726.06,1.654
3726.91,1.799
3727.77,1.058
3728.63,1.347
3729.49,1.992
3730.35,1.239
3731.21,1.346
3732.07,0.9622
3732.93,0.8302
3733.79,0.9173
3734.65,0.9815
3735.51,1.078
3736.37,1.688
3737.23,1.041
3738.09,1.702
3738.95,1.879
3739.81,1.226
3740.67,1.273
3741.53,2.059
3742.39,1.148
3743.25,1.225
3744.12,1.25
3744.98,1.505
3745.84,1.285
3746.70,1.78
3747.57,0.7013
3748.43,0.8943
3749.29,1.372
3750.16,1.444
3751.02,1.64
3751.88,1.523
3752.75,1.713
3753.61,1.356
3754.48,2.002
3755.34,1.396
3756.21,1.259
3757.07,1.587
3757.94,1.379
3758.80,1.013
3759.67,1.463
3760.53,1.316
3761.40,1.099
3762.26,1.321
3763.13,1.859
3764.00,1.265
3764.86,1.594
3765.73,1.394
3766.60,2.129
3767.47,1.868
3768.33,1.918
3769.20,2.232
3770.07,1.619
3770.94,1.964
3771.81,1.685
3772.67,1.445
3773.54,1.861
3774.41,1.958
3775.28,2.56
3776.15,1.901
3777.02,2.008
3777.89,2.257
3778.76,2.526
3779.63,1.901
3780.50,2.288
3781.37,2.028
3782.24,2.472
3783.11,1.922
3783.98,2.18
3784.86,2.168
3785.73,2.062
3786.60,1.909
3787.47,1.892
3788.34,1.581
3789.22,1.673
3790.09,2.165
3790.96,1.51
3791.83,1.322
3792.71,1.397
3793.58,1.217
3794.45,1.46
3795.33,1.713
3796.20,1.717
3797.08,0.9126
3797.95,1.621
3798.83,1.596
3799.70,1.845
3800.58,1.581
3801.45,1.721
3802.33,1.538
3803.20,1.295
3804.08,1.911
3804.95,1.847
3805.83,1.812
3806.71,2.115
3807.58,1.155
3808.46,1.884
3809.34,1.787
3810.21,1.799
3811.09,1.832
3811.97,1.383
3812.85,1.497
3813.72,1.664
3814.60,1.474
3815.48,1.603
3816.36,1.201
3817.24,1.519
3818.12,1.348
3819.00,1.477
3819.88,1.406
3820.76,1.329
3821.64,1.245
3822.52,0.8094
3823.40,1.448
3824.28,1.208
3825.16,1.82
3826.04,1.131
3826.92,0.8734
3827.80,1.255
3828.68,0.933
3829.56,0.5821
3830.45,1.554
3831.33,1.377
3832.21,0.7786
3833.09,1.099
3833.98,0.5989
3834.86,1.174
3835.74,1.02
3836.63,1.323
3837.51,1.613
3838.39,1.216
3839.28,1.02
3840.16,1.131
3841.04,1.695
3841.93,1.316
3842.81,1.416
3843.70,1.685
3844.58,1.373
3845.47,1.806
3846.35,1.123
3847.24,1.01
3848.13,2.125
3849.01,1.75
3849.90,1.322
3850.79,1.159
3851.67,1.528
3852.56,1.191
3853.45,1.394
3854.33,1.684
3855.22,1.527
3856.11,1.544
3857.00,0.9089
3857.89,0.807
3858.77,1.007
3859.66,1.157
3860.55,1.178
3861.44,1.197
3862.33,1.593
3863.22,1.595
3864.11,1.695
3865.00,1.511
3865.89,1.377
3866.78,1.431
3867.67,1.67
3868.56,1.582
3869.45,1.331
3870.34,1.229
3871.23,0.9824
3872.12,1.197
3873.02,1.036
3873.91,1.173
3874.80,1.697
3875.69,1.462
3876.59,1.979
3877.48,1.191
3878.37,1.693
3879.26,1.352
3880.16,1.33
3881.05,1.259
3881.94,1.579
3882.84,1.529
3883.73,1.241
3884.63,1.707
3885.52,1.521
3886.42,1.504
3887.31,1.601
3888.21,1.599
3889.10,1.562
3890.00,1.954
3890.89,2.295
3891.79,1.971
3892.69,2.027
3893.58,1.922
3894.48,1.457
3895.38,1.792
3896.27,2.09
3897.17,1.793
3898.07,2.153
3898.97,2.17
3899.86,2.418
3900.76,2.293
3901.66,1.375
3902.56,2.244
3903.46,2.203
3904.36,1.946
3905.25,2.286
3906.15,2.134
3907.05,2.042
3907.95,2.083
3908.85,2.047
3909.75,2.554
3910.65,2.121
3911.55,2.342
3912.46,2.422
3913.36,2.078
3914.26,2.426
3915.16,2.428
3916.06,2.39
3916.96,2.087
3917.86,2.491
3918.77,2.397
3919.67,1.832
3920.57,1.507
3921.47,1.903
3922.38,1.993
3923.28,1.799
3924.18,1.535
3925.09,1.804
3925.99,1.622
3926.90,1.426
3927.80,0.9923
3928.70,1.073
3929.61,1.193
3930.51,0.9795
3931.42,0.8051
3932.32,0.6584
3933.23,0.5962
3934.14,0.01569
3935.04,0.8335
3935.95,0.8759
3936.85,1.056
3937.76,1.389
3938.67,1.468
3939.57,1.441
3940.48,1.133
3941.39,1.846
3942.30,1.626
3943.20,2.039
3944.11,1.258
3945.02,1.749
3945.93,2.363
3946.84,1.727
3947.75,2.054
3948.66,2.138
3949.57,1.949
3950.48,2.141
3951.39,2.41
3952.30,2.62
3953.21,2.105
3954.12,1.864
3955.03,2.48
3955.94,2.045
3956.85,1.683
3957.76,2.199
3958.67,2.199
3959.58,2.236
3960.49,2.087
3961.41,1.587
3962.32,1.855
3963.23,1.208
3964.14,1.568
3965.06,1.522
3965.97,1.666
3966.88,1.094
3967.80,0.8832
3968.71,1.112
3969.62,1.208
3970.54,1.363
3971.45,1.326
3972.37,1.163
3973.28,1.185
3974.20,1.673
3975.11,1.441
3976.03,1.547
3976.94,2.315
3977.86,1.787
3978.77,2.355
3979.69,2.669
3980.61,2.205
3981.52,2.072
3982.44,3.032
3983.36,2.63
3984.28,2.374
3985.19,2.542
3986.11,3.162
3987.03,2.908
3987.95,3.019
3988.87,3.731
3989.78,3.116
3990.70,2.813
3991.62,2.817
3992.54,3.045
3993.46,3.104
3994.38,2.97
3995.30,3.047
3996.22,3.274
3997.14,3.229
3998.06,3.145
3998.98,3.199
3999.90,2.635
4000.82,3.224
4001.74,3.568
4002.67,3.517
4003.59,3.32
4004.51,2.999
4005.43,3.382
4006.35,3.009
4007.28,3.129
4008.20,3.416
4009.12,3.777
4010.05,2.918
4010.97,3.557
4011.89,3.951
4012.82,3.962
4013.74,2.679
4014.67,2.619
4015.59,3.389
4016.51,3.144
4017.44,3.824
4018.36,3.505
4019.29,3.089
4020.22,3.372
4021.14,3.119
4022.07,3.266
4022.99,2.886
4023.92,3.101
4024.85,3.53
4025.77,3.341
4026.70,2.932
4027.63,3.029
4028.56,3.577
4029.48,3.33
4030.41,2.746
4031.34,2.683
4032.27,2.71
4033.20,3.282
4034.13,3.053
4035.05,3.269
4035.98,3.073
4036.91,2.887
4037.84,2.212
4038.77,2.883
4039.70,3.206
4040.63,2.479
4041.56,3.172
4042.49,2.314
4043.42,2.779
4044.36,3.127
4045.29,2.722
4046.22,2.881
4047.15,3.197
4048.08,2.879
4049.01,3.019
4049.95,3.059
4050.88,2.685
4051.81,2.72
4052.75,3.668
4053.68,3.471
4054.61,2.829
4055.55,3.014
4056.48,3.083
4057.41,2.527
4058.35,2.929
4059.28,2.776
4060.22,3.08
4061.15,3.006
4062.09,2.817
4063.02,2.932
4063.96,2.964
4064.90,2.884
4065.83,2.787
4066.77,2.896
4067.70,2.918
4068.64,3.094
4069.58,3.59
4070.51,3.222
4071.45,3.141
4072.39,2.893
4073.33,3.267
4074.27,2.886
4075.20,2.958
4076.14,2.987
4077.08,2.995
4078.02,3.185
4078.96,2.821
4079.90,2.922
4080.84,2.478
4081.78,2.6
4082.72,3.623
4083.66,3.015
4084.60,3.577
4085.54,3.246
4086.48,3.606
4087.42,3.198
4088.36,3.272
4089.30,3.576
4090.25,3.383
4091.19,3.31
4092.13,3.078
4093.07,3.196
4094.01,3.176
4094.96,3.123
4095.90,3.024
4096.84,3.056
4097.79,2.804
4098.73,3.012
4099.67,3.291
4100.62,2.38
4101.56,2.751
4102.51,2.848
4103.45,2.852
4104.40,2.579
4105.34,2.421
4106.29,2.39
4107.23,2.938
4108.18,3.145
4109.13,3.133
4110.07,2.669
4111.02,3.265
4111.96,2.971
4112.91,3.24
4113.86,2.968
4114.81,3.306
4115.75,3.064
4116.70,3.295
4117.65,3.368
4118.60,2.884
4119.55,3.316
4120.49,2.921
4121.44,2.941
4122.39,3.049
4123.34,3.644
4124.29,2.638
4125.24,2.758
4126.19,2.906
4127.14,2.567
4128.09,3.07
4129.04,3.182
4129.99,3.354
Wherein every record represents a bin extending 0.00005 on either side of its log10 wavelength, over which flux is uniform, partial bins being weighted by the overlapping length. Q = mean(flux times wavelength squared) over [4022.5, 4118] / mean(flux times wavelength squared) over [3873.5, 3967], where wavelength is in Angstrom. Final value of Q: 1.85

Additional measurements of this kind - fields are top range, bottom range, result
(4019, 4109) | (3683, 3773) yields 2.31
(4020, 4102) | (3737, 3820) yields 2.13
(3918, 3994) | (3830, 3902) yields 1.30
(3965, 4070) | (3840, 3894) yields 2.09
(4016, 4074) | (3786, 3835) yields 2.34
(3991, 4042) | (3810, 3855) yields 2.59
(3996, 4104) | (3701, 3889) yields 2.35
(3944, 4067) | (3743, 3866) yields 1.96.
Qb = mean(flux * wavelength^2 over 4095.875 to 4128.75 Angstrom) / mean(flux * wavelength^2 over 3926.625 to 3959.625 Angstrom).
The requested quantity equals 2.03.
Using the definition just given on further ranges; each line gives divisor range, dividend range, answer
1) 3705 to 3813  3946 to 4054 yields 1.89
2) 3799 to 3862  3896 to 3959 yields 1.38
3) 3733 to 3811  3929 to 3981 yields 1.08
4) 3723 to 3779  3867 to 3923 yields 1.30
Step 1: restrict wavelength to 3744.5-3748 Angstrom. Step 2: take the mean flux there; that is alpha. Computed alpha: 1.32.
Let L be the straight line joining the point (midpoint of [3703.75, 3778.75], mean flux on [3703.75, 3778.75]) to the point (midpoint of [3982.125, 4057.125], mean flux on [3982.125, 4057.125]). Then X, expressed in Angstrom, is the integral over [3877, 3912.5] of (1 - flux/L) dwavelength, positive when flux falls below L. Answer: 7.90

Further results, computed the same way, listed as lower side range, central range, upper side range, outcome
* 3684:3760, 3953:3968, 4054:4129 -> 4.2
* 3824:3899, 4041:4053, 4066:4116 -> -0.8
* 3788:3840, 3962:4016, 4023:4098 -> 0.4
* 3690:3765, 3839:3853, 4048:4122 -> 4.1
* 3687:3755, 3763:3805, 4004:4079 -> 0.7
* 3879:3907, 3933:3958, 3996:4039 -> 7.5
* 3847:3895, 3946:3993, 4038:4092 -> 3.9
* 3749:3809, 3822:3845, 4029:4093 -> 8.9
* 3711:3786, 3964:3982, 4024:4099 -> 7.0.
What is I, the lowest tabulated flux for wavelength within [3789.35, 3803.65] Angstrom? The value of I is 0.9126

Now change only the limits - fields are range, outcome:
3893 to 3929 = 0.9923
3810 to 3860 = 0.5821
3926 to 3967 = 0.01569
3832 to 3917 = 0.5989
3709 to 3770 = 0.7013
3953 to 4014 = 0.8832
